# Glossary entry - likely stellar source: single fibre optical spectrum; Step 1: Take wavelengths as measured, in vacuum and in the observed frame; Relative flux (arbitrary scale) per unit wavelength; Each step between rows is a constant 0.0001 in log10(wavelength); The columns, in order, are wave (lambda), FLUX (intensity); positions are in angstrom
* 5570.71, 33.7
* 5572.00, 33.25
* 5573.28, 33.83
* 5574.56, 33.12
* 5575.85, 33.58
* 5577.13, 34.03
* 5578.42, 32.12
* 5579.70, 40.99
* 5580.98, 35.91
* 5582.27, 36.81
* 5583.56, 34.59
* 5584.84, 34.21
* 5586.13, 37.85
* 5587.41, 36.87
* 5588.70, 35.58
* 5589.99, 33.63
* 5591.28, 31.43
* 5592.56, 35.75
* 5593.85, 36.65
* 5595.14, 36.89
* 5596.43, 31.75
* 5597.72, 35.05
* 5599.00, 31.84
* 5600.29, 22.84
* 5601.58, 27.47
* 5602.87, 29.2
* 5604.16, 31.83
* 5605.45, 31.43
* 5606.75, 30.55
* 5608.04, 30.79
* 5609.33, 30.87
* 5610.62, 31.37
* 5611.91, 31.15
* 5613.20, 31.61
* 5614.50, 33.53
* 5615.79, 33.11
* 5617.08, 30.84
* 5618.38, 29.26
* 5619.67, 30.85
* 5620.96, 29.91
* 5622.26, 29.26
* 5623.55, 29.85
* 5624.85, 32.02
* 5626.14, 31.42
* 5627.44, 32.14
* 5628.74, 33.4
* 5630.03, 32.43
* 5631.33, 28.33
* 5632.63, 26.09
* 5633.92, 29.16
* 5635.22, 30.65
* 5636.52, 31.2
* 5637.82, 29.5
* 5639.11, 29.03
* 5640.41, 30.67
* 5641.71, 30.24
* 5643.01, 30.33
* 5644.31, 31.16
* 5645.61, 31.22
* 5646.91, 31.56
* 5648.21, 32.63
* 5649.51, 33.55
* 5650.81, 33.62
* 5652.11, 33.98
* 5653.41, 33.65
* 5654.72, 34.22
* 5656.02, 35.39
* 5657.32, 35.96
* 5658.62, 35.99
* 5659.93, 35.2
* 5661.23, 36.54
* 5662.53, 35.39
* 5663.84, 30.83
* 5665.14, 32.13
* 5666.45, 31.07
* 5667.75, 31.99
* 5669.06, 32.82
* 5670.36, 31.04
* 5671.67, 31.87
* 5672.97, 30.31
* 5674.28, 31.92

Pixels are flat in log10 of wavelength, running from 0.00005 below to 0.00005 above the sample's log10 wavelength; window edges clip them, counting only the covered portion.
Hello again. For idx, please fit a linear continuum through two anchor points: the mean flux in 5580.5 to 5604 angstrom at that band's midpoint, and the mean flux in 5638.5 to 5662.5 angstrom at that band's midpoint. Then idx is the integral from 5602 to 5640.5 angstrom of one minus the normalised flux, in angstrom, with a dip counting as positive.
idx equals 3.0 angstrom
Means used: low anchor 33.5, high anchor 33.1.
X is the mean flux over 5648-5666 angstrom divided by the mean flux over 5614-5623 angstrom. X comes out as 1.1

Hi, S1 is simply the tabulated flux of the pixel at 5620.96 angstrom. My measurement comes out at 29.91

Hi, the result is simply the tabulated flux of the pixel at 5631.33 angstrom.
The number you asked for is 28.33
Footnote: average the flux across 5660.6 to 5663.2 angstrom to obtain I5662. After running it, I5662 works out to 35.9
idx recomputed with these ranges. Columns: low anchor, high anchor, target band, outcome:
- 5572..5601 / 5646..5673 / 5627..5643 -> 1.65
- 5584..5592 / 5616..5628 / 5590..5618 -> 1.03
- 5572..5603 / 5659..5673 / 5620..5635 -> 1.34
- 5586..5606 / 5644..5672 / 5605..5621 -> 0.82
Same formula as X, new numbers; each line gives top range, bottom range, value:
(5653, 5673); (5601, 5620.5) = 1.08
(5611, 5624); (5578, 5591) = 0.87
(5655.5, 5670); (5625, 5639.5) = 1.11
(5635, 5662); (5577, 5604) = 0.97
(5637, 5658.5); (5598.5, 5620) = 1.06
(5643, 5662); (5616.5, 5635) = 1.11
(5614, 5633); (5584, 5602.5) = 0.92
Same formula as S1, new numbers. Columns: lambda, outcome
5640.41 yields 30.67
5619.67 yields 30.85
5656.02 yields 35.39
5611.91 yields 31.15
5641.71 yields 30.24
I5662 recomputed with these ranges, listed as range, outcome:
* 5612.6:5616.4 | 32.7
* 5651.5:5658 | 34.7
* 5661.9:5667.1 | 32.3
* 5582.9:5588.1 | 35.9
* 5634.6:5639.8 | 30.1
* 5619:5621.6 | 30.5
